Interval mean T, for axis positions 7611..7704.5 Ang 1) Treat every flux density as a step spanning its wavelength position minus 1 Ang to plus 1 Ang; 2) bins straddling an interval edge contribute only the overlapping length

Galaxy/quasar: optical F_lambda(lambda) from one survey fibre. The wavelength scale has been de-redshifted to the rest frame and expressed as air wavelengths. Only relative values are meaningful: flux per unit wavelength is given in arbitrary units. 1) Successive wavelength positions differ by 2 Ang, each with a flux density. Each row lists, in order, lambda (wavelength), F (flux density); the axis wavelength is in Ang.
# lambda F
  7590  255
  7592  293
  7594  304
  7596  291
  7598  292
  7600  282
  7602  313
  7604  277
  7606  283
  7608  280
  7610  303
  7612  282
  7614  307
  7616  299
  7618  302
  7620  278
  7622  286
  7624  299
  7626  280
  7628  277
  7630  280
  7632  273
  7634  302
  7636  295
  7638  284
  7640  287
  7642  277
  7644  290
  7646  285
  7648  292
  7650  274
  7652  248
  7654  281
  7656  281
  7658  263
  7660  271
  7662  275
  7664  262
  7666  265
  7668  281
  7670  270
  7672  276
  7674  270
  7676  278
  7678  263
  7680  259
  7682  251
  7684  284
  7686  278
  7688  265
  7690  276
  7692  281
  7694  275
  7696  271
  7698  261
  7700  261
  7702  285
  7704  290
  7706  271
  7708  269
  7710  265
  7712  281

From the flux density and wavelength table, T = 278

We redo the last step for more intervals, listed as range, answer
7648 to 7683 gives 269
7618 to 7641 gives 286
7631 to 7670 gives 278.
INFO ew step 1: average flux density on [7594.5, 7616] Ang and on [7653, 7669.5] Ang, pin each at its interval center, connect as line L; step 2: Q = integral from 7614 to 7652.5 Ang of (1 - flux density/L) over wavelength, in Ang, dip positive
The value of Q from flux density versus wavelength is -0.50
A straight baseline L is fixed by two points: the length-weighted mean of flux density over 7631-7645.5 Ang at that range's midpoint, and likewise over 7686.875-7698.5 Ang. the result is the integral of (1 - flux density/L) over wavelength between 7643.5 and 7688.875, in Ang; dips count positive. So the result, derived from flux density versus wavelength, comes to 1.2 Ang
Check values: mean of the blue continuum 287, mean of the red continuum 272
